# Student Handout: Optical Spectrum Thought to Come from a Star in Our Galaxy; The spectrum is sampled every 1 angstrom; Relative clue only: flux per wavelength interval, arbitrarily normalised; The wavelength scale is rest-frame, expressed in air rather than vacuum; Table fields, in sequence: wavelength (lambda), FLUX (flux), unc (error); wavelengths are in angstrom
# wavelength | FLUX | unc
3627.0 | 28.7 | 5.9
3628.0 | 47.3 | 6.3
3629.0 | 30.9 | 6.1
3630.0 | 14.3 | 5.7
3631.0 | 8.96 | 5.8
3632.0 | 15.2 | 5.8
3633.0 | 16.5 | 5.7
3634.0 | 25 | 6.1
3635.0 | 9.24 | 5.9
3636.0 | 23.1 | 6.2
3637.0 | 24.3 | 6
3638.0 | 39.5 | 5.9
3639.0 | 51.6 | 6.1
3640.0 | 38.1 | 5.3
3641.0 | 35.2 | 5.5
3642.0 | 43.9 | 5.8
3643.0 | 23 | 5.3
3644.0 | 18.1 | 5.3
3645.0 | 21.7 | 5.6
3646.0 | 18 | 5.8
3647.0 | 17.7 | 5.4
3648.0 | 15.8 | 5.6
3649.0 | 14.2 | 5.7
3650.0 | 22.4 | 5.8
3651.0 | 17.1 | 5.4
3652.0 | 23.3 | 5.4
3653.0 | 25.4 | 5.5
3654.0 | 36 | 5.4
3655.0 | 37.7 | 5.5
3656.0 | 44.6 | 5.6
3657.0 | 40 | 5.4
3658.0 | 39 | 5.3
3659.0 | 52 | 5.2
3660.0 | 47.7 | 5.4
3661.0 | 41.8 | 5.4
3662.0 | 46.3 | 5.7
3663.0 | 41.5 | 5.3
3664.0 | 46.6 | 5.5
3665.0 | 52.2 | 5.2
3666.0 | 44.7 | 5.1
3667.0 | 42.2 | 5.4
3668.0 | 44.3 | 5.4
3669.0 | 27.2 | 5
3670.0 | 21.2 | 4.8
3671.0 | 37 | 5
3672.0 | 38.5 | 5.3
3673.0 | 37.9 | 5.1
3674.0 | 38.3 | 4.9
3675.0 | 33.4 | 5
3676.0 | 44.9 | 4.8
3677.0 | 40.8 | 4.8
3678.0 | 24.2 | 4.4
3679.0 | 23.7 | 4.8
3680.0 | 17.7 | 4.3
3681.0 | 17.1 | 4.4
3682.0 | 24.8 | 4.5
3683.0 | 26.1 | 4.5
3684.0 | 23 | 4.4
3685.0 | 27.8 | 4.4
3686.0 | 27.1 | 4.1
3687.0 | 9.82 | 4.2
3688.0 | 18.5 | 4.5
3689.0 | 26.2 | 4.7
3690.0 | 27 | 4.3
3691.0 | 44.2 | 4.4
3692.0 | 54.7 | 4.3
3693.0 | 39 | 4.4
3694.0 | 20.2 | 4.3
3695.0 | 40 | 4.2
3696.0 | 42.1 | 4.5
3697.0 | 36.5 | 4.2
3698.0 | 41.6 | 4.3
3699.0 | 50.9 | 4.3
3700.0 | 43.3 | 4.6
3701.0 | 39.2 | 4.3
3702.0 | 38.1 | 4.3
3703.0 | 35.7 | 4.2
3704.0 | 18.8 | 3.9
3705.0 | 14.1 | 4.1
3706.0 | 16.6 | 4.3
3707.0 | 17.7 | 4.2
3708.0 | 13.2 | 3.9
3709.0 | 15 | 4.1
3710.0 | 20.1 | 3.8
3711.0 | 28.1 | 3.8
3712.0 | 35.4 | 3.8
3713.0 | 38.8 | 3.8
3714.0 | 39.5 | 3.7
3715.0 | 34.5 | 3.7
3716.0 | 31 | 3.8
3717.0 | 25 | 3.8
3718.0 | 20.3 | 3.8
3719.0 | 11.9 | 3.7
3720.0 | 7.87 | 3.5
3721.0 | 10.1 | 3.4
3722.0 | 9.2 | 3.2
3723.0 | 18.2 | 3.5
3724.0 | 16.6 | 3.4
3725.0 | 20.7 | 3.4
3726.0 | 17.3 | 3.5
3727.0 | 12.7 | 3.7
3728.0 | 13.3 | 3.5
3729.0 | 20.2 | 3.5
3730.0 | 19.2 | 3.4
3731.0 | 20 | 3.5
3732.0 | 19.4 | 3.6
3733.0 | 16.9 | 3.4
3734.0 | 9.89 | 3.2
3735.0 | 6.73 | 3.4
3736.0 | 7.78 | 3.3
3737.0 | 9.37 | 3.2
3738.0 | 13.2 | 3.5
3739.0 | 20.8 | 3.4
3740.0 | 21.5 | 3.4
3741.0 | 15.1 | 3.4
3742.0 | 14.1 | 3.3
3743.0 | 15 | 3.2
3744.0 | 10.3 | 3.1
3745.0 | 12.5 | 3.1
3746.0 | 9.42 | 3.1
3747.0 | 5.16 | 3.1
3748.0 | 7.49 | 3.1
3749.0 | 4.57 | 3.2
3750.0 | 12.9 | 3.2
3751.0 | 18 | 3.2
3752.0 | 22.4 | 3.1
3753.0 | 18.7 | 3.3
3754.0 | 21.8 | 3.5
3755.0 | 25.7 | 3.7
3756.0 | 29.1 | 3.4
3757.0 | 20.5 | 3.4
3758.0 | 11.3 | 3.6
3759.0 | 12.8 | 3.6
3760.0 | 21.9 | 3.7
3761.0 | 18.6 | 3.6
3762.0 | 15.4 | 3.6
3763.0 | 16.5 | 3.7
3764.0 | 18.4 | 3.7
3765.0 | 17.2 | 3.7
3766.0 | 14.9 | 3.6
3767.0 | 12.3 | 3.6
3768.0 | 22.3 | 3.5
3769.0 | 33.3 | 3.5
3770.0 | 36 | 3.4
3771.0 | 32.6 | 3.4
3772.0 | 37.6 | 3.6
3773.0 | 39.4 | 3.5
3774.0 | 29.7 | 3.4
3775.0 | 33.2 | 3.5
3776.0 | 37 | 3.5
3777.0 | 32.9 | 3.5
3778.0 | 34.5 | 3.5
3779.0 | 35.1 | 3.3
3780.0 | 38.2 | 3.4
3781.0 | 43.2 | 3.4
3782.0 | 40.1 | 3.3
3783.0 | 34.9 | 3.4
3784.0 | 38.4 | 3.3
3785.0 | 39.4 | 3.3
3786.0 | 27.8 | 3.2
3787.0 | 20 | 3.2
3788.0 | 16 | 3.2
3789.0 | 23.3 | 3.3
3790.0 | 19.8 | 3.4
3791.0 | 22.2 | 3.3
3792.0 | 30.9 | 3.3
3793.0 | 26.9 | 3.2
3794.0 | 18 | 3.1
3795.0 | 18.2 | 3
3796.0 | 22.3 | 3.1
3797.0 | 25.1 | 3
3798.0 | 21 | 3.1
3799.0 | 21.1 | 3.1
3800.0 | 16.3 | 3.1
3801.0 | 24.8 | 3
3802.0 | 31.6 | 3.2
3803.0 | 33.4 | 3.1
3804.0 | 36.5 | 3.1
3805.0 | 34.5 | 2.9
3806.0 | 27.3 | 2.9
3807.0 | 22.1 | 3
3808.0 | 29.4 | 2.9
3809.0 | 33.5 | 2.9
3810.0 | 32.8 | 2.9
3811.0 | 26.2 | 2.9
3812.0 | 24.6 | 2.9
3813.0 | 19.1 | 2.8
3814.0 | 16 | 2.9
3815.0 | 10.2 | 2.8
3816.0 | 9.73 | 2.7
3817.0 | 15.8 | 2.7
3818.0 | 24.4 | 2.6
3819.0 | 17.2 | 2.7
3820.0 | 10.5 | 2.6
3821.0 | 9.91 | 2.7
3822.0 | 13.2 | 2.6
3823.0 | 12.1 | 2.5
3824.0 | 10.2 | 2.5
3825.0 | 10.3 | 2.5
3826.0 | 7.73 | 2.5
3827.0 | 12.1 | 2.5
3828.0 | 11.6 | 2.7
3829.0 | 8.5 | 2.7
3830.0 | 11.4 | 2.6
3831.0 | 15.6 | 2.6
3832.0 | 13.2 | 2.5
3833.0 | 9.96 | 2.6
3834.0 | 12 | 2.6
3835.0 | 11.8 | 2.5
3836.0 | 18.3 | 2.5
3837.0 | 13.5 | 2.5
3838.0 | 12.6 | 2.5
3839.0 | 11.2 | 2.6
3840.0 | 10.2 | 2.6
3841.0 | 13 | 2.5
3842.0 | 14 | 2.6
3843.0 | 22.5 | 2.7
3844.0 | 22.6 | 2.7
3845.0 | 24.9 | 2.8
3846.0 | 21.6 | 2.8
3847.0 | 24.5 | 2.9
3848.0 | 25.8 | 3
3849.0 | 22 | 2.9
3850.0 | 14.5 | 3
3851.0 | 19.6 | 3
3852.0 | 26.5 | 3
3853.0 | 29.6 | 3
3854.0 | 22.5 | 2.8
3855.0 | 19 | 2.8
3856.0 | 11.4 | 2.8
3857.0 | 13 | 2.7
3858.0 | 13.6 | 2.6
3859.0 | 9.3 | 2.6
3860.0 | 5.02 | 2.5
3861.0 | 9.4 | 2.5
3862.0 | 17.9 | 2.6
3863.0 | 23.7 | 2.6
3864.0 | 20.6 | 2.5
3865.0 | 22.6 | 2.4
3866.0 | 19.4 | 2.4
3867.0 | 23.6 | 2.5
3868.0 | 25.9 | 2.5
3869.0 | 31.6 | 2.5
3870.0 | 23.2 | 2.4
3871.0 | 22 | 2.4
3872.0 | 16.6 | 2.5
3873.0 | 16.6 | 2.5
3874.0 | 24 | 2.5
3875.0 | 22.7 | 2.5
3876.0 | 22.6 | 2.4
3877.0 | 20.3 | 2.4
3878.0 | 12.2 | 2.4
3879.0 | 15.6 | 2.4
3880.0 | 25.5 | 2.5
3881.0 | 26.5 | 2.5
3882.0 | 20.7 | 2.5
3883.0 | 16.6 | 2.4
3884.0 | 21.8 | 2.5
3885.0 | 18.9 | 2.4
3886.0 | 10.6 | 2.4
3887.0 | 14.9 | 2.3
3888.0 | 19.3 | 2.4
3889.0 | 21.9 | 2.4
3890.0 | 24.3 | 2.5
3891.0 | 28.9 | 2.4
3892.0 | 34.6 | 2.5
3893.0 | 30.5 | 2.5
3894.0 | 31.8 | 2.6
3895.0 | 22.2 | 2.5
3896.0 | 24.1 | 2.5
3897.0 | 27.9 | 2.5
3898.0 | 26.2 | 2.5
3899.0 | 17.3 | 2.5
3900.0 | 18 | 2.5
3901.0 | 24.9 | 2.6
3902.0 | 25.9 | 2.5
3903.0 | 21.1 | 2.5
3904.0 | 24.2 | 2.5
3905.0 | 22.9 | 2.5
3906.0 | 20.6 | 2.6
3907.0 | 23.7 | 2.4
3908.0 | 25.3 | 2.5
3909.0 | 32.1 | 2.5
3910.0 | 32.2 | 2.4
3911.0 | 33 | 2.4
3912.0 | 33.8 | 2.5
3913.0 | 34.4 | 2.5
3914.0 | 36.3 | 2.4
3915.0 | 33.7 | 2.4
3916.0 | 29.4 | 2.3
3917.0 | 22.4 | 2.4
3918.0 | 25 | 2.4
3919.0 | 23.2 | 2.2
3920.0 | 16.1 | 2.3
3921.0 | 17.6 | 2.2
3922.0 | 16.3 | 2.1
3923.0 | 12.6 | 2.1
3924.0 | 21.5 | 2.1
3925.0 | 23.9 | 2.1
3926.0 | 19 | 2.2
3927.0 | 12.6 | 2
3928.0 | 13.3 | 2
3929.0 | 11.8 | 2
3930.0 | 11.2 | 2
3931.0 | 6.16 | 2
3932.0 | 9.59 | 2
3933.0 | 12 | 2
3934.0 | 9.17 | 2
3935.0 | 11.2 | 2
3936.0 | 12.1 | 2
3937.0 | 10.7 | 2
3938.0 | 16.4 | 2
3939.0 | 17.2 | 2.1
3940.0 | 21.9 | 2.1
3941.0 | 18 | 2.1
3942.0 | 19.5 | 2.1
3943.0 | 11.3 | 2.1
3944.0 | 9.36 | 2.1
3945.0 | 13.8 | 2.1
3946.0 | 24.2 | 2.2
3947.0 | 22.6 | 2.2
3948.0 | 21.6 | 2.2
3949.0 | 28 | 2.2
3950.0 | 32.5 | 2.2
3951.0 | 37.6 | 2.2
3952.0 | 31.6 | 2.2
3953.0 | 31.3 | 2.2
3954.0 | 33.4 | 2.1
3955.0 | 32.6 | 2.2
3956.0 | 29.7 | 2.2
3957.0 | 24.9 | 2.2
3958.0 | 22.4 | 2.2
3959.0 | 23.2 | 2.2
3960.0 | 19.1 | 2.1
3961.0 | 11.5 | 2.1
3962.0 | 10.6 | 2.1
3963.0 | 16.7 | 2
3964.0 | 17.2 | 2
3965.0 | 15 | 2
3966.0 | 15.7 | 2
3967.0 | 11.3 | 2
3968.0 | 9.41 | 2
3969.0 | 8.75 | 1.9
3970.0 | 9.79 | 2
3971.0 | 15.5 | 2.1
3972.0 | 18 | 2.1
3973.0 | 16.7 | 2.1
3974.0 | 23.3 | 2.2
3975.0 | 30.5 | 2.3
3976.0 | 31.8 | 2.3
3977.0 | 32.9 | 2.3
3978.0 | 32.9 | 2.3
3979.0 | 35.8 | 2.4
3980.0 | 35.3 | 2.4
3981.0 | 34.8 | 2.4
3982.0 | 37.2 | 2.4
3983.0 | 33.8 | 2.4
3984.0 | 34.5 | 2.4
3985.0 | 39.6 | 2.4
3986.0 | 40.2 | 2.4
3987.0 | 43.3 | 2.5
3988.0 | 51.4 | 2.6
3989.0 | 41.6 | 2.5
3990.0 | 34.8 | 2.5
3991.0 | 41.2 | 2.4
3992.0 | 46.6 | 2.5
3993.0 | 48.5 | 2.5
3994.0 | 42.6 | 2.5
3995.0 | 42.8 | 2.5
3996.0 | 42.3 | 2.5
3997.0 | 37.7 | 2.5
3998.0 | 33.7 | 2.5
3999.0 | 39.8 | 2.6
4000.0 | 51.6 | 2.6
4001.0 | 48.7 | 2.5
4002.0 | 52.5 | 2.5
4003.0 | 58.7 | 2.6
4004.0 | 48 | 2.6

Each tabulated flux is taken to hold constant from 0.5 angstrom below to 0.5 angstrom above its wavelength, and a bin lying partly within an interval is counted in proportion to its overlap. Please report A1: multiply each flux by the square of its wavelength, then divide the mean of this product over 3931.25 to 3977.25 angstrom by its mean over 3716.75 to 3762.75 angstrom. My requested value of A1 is 1.41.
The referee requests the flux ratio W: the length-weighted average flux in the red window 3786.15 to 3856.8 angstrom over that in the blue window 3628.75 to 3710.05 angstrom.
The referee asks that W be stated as 0.63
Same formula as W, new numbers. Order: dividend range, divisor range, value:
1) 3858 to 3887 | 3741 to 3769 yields 1.19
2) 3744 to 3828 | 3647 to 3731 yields 0.77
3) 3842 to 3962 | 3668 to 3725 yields 0.75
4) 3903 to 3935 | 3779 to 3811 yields 0.76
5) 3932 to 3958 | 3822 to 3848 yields 1.46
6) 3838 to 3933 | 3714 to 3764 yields 1.28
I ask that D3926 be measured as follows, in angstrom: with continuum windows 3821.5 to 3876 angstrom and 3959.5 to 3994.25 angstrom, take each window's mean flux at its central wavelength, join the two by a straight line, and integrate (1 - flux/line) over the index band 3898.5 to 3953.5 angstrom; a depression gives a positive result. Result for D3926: 5.6 angstrom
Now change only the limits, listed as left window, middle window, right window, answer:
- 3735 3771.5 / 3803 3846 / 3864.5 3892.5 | 4.5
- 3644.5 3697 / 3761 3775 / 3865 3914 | 1.7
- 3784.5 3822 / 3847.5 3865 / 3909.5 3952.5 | 3.2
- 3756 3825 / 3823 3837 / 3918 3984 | 7.0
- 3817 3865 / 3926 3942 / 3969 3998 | 8.4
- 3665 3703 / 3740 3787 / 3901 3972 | 9.0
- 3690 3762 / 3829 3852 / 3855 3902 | 4.7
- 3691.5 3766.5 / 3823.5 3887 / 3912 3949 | 5.8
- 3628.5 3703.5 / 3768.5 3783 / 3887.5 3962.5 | -4.3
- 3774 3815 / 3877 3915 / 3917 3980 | -3.6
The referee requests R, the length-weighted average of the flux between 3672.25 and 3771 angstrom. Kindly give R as 22.7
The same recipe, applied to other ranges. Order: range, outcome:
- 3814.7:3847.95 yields 14.3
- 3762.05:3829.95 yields 24.1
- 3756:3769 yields 17.9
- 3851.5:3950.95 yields 20.8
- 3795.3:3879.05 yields 18.9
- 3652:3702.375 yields 35.6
